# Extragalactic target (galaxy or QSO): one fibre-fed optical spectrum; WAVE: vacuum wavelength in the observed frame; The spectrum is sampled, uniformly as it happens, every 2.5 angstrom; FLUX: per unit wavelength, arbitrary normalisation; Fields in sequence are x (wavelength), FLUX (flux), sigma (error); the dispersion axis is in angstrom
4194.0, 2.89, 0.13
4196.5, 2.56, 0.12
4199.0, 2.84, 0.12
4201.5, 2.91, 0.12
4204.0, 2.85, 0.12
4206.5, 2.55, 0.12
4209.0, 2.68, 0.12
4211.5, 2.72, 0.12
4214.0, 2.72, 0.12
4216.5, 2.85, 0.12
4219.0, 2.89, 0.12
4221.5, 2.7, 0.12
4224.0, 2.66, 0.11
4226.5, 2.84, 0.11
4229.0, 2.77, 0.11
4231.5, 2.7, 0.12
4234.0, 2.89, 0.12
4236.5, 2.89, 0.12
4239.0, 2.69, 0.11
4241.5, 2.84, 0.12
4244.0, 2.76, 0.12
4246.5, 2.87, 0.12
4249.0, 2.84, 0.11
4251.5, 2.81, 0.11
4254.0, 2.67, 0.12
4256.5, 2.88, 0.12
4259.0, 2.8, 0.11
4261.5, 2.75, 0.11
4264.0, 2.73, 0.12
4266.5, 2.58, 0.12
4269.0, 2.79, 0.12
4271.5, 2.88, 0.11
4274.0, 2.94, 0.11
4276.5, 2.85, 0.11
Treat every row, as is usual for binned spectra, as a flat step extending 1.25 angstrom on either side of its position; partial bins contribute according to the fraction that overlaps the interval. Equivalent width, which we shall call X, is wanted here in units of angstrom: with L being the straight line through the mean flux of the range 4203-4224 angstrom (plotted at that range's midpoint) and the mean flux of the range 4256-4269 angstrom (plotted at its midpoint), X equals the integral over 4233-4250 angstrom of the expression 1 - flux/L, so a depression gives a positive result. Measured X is -0.5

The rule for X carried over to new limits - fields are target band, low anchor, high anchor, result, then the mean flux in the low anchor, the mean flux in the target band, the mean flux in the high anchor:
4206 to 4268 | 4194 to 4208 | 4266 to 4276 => 0.5 angstrom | 2.75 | 2.77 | 2.82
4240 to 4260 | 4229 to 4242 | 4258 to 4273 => -0.2 angstrom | 2.8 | 2.81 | 2.76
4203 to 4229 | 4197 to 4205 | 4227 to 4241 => 0.7 angstrom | 2.84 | 2.75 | 2.79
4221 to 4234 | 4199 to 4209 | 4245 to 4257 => 0.2 angstrom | 2.77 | 2.75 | 2.81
